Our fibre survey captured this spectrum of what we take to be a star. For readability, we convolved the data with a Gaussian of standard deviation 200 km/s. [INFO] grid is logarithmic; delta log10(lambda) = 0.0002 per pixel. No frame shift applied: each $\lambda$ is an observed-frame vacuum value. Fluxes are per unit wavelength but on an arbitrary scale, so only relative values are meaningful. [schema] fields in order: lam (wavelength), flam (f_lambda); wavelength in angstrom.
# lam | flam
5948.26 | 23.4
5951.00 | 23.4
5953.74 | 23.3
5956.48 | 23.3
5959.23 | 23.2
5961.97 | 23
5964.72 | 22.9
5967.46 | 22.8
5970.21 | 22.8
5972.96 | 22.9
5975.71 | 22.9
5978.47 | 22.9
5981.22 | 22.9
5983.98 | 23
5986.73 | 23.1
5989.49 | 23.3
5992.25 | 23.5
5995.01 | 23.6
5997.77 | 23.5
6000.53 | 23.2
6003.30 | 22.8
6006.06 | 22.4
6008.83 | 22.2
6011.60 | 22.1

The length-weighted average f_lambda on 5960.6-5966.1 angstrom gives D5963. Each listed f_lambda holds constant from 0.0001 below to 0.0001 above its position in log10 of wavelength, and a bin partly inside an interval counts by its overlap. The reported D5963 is 23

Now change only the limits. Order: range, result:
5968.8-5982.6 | 22.9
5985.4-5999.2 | 23.4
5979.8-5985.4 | 23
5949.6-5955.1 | 23.4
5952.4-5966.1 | 23.1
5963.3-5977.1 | 22.9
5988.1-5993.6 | 23.4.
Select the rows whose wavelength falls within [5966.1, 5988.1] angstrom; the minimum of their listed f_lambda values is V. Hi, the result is 22.8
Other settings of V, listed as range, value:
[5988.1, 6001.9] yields 23.2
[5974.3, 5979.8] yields 22.9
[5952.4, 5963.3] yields 23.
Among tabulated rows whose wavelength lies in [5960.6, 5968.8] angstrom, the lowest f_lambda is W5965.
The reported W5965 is 22.8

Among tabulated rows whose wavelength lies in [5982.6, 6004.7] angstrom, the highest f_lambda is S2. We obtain 23.6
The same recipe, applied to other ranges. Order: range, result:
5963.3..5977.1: 22.9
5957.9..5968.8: 23.2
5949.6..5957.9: 23.4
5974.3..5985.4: 23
